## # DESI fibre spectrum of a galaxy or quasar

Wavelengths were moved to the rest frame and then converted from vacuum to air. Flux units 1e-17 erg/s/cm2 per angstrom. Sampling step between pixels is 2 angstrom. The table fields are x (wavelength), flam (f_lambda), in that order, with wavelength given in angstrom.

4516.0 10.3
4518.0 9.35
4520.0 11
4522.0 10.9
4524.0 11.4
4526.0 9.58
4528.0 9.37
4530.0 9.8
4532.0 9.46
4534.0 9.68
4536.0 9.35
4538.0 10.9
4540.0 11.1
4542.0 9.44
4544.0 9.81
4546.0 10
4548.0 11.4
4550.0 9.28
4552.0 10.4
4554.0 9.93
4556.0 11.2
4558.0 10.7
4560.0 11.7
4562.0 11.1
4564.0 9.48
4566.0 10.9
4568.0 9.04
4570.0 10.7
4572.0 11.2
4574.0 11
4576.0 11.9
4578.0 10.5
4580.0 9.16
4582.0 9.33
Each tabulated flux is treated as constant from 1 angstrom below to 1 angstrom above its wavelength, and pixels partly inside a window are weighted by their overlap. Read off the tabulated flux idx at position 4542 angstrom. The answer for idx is 9.44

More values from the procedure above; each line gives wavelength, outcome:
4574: 11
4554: 9.93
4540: 11.1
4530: 9.8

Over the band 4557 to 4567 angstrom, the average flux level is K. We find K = 10.8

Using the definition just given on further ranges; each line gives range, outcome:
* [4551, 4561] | 10.8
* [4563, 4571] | 10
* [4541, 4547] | 9.75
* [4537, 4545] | 10.3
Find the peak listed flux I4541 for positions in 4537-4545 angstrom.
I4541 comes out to 11.1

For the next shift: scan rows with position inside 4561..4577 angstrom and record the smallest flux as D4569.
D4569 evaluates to 9.04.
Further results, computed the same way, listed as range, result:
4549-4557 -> 9.28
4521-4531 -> 9.37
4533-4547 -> 9.35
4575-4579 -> 10.5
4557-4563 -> 10.7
